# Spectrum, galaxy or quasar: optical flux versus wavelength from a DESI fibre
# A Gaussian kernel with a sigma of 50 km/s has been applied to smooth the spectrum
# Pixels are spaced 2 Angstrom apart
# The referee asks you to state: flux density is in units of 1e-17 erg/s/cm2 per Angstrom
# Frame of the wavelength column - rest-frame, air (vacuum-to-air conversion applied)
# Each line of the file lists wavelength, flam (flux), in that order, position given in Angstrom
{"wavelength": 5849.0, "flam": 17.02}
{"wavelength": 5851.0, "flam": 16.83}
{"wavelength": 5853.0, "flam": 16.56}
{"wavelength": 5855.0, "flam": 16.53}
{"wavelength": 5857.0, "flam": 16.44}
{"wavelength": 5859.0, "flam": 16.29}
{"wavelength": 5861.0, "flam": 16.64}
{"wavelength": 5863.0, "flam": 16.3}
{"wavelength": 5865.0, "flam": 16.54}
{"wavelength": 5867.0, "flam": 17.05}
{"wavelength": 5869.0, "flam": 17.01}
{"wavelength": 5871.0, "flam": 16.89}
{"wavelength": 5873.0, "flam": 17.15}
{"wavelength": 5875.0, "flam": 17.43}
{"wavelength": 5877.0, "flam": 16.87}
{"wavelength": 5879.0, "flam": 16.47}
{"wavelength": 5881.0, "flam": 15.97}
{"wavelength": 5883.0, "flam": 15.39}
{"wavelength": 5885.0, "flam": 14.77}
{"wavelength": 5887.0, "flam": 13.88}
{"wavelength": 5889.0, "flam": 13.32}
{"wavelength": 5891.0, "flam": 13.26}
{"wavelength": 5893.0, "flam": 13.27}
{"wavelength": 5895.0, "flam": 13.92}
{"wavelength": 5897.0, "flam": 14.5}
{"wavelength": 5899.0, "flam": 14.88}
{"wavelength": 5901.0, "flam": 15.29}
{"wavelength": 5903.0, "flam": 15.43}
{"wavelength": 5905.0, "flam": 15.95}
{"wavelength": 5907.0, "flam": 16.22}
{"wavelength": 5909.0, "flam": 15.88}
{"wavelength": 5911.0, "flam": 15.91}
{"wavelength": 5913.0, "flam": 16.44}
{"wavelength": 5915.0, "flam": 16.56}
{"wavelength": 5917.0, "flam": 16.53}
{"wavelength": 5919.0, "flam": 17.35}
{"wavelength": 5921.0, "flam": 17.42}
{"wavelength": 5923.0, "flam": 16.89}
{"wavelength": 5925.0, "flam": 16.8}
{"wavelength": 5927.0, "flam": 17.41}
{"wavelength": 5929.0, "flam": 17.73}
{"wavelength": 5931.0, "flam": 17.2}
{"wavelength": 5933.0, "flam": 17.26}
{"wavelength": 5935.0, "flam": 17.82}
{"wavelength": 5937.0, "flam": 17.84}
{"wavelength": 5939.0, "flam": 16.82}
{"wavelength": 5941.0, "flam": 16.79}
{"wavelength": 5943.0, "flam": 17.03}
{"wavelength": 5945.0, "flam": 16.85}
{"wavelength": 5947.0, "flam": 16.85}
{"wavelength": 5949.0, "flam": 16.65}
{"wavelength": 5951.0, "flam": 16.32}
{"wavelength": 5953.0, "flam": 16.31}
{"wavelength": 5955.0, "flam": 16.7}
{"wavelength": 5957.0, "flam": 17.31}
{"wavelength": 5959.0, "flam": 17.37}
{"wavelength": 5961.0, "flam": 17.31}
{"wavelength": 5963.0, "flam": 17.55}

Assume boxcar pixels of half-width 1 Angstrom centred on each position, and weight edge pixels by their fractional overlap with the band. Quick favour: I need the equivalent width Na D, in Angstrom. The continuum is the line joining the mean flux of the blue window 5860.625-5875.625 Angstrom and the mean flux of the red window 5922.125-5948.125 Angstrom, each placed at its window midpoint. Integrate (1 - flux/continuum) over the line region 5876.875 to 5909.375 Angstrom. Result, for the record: 3.90 Angstrom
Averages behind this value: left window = 16.9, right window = 17.2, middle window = 14.9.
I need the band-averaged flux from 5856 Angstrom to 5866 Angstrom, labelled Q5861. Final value 16.4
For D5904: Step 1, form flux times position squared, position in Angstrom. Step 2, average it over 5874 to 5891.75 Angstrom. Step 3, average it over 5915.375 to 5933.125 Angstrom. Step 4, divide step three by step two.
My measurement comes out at 1.14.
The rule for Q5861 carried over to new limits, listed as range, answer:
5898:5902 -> 15.1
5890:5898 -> 13.7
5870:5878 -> 17.1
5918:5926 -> 17.1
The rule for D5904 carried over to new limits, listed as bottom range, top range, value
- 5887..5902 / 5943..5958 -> 1.21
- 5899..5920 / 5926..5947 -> 1.08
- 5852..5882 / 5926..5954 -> 1.05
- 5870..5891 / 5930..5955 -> 1.10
